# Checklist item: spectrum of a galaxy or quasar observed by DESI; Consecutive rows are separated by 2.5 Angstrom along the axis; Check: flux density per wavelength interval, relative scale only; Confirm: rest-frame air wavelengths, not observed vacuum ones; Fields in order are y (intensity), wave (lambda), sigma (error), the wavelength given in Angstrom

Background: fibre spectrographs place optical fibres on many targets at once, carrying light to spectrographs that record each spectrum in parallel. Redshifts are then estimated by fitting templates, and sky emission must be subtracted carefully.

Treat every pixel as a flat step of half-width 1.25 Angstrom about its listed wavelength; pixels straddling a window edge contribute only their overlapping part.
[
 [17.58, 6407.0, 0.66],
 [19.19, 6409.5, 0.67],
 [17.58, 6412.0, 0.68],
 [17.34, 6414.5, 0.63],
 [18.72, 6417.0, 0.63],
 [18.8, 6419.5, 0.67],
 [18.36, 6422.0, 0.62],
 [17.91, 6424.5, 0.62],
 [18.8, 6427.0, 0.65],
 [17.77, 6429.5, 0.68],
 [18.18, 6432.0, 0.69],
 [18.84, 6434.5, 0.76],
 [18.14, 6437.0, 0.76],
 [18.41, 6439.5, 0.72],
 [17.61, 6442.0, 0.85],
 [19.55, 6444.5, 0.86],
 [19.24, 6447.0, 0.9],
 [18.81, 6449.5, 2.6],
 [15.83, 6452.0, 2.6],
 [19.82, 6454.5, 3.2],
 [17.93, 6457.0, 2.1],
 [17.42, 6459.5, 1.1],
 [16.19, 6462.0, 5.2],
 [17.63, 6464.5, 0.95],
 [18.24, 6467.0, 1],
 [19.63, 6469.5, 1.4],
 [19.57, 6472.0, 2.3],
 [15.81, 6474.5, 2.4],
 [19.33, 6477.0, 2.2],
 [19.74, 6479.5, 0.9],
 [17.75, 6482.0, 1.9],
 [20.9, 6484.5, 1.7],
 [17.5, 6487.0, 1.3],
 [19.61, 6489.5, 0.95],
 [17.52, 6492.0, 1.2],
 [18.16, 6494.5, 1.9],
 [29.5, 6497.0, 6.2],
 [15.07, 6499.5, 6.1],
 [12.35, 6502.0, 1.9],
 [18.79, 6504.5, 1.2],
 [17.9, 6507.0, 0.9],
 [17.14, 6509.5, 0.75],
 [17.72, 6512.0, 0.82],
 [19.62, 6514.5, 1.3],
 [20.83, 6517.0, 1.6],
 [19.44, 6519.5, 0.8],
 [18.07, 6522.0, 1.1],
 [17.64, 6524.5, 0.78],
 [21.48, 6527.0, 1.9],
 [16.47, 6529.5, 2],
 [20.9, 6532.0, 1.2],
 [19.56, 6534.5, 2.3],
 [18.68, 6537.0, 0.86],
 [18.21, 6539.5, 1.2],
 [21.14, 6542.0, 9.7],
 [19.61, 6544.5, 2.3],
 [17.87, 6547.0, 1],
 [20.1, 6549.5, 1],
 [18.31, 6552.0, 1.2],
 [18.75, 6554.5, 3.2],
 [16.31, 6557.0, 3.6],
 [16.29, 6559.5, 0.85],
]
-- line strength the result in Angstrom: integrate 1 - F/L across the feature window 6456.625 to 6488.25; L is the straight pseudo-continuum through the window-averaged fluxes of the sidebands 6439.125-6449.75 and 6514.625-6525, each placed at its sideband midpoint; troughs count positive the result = 1.0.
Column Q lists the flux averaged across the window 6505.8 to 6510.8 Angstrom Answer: 17.5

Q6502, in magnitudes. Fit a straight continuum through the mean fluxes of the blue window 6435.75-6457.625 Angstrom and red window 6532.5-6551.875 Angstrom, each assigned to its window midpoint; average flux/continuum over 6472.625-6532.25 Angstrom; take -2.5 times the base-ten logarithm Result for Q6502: 0.01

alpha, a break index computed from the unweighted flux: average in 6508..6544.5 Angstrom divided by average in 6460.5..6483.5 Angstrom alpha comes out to 1.0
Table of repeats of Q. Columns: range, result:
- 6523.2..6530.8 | 18.5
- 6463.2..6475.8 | 18.2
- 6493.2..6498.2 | 23.7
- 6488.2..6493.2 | 18.6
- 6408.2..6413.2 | 18.4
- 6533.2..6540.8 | 18.8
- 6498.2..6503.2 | 13.9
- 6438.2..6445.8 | 18.5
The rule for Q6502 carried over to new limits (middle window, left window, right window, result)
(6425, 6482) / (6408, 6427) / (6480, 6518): 0.01 mag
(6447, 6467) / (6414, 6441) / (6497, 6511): 0.01 mag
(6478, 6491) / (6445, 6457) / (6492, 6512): -0.04 mag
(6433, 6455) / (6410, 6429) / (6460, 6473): -0.01 mag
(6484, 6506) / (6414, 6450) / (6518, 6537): 0.01 mag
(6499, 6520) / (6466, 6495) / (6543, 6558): 0.06 mag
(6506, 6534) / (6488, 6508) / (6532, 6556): 0.00 mag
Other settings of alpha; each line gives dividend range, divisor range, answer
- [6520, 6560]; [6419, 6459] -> 1.02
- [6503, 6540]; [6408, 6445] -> 1.03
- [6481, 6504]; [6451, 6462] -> 1.06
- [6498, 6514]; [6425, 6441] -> 0.92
